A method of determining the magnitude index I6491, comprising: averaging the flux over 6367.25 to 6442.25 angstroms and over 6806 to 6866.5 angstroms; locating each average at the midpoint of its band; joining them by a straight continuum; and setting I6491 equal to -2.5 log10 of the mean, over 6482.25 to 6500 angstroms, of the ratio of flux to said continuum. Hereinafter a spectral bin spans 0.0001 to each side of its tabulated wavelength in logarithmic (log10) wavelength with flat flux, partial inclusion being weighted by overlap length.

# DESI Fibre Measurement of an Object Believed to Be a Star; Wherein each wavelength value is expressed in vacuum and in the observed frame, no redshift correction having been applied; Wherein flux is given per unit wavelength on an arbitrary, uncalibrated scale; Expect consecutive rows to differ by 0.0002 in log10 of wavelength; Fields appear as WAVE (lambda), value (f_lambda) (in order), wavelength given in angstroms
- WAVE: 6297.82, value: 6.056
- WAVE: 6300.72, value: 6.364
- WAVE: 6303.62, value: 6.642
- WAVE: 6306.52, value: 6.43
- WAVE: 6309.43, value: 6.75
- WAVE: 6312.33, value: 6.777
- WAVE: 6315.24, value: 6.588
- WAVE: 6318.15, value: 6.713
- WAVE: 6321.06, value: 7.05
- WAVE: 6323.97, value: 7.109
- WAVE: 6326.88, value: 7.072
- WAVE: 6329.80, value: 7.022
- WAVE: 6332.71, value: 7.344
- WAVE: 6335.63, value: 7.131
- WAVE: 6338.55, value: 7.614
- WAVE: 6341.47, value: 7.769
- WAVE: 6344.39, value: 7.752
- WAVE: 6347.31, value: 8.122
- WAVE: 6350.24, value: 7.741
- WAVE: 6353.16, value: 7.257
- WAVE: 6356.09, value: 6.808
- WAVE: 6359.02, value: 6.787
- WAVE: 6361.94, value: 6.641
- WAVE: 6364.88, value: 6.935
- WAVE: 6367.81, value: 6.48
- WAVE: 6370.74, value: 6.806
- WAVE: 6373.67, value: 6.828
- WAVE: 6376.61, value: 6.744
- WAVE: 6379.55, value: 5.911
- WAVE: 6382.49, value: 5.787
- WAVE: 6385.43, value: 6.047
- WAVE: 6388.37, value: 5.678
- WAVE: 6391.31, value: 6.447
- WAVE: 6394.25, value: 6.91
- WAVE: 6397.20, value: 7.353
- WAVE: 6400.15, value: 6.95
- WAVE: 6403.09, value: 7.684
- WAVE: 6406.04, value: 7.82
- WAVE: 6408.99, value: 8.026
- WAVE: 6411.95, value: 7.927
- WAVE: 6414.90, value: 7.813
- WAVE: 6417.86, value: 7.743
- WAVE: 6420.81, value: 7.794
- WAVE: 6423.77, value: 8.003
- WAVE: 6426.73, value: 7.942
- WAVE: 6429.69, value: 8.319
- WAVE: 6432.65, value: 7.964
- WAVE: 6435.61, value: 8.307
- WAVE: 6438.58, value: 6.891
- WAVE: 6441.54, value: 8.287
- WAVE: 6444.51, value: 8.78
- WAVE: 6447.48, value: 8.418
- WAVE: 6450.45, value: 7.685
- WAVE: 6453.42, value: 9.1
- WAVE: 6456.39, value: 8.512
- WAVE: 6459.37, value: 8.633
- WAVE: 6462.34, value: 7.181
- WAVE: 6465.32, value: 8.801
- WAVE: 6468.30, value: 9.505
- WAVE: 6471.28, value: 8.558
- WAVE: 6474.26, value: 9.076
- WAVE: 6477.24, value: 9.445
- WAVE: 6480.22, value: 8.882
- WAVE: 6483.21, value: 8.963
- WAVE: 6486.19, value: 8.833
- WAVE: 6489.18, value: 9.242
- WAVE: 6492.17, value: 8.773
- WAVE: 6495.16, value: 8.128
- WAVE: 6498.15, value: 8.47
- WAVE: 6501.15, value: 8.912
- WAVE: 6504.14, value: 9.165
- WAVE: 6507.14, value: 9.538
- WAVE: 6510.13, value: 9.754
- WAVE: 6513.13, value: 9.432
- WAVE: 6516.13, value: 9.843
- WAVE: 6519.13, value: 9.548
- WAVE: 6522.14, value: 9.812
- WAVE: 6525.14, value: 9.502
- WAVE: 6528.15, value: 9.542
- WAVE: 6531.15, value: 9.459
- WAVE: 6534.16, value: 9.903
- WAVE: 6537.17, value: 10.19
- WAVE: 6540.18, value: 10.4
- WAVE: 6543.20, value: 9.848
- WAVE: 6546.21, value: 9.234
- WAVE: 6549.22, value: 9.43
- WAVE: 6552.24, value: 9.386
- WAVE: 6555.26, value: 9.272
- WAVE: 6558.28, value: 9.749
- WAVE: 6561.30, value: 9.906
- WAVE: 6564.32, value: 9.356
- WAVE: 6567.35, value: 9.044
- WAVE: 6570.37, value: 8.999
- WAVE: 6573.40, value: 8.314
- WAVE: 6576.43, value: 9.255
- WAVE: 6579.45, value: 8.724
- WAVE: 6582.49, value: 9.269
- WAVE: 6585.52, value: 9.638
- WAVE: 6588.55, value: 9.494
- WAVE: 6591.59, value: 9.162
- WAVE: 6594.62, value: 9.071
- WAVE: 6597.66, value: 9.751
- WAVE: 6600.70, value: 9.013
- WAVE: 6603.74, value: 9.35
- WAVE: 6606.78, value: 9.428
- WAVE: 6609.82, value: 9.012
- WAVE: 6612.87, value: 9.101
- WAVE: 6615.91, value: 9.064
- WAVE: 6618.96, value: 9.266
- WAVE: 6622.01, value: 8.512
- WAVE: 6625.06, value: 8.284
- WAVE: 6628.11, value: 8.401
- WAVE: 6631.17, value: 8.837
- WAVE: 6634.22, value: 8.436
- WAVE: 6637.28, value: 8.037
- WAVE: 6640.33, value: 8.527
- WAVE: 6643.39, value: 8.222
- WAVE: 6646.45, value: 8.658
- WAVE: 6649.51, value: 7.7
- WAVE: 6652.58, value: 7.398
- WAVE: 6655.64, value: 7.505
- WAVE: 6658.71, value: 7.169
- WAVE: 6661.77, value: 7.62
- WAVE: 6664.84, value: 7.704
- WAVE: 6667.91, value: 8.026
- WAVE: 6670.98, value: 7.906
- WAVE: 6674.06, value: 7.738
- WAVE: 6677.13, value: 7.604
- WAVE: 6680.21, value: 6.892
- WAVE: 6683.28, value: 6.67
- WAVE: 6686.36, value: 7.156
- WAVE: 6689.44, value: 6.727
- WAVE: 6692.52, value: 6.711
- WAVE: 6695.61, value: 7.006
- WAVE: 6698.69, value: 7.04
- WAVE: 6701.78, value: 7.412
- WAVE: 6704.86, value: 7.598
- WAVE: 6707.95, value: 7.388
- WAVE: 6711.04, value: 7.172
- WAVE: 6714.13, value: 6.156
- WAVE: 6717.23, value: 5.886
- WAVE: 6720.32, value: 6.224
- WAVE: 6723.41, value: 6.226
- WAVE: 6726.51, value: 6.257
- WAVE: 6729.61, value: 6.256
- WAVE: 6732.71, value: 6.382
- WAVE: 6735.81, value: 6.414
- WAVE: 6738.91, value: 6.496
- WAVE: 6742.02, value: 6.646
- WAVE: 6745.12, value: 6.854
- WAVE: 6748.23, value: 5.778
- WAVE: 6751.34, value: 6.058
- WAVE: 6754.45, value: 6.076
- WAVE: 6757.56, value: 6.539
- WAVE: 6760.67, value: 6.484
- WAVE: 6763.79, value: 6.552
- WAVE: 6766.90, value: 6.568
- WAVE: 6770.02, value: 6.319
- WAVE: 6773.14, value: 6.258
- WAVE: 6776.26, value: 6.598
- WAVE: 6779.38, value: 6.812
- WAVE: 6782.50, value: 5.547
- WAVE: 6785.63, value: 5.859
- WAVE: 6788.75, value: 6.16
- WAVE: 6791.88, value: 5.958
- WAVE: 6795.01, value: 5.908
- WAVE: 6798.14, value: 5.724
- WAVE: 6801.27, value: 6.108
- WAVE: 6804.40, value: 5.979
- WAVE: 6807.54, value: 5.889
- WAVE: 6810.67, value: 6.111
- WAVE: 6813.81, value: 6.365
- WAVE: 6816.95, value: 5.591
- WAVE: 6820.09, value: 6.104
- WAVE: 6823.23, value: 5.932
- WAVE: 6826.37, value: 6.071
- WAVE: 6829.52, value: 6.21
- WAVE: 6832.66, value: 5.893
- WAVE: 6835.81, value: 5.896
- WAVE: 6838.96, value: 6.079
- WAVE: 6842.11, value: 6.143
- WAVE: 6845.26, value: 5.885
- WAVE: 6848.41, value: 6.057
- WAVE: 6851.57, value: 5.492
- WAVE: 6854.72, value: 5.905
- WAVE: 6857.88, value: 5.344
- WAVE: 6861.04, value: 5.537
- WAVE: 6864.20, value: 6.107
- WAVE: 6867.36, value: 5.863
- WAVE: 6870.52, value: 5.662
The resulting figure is -0.24 mag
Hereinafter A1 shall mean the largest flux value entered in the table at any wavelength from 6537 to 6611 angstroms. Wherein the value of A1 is 10.4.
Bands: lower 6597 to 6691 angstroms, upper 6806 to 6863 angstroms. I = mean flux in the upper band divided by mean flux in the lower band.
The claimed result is 0.72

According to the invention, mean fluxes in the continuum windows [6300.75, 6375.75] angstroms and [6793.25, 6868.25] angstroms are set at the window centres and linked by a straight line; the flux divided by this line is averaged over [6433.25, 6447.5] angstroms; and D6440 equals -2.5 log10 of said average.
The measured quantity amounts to -0.19 mag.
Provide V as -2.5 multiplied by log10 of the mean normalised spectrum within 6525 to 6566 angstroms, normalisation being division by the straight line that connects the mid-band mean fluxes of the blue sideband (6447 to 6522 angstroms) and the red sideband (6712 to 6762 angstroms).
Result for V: -0.17 mag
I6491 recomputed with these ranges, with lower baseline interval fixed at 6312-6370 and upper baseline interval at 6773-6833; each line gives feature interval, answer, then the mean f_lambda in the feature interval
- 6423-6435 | -0.17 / 8.08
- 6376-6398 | 0.12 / 6.31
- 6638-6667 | -0.22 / 7.84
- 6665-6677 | -0.23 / 7.83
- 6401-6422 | -0.12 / 7.81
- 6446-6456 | -0.22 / 8.42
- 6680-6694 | -0.08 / 6.83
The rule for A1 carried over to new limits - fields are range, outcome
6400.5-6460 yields 9.1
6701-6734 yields 7.598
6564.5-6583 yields 9.269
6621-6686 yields 8.837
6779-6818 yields 6.812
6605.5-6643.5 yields 9.428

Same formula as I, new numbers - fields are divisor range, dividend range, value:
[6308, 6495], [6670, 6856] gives 0.84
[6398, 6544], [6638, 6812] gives 0.78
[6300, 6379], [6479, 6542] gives 1.34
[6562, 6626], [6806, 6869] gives 0.65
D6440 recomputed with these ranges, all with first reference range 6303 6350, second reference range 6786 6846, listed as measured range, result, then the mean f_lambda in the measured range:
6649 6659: -0.17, 7.45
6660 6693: -0.16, 7.36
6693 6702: -0.13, 7.06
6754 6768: -0.06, 6.47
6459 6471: -0.24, 8.52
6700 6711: -0.18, 7.42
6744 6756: 0.00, 6.17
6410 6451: -0.16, 8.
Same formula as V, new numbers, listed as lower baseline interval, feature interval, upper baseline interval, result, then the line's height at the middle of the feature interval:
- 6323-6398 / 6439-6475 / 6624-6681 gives -0.170 mag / 7.26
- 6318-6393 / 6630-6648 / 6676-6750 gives -0.245 mag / 6.74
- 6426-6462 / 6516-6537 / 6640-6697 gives -0.214 mag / 7.95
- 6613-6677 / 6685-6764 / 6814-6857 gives 0.101 mag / 7.24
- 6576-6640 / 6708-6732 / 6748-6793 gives 0.117 mag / 7.1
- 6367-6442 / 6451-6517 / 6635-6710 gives -0.213 mag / 7.33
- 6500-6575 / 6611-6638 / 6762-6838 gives -0.038 mag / 8.38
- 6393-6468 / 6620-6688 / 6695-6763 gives -0.140 mag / 6.91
